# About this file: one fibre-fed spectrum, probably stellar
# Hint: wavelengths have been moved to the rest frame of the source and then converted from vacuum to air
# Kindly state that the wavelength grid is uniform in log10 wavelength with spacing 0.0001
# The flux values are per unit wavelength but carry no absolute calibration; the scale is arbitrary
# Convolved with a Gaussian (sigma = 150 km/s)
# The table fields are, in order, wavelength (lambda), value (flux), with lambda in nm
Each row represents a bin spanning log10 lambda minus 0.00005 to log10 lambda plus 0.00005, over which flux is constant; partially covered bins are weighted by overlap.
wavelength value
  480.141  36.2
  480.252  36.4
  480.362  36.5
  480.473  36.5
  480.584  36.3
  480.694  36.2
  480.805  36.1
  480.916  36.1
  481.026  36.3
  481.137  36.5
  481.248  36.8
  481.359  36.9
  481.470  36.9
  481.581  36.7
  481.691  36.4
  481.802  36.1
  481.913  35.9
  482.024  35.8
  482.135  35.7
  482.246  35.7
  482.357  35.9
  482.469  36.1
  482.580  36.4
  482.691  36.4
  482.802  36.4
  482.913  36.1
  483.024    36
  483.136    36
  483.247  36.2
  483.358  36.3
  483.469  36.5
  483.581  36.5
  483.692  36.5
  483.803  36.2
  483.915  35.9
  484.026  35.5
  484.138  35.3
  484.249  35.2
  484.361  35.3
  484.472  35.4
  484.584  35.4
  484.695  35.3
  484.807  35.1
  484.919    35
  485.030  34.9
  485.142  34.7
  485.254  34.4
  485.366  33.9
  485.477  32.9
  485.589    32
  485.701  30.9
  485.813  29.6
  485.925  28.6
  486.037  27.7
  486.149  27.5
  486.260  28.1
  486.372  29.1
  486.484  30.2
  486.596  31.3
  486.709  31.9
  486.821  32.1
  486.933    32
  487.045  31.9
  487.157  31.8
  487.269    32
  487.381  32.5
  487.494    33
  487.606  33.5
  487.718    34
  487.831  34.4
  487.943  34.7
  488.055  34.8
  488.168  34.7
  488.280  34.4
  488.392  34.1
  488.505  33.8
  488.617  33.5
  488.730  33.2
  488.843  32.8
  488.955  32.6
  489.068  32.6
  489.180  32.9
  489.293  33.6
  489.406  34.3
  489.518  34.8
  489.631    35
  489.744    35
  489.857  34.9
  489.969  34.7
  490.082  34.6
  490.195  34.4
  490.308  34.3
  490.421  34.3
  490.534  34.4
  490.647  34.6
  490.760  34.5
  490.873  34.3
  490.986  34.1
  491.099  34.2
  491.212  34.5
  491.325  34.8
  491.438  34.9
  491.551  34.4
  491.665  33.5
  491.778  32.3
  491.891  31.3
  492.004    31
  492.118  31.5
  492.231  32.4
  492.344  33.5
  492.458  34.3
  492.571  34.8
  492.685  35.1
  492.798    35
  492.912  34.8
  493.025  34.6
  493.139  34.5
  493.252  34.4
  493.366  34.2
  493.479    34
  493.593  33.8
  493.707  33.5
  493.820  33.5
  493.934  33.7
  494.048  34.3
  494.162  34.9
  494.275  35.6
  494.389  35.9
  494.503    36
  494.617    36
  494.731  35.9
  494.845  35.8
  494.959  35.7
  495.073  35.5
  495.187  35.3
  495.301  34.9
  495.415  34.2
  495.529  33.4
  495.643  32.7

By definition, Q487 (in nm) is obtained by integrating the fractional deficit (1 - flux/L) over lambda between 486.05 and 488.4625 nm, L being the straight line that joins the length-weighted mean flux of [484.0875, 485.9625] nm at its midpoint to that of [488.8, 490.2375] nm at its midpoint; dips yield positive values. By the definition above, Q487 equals 0.12 nm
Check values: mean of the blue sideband 33.8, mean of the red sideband 34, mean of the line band 32.2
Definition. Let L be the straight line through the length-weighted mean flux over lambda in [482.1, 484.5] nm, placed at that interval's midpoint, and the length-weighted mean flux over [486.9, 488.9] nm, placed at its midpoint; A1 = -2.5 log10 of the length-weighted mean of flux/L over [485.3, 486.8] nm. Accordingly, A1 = 0.14 mag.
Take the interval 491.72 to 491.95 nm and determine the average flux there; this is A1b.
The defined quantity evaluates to 31.9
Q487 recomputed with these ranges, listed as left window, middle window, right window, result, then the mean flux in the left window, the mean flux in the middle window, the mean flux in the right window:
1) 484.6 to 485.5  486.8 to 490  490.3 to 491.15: 0.082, 34.6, 33.6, 34.3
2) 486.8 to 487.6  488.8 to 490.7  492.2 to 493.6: -0.053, 32.3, 34.1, 34.3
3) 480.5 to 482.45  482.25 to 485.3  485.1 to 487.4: -0.177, 36.2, 35.7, 31.2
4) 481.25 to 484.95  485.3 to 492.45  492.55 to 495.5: 0.487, 36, 33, 34.8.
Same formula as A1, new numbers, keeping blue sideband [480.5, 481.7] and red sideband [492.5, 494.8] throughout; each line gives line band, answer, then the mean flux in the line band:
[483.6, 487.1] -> 0.09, 32.9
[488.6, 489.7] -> 0.06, 33.5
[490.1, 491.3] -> 0.02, 34.4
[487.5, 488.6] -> 0.04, 34.2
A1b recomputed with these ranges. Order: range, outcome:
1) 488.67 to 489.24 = 32.8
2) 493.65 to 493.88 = 33.5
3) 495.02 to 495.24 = 35.4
